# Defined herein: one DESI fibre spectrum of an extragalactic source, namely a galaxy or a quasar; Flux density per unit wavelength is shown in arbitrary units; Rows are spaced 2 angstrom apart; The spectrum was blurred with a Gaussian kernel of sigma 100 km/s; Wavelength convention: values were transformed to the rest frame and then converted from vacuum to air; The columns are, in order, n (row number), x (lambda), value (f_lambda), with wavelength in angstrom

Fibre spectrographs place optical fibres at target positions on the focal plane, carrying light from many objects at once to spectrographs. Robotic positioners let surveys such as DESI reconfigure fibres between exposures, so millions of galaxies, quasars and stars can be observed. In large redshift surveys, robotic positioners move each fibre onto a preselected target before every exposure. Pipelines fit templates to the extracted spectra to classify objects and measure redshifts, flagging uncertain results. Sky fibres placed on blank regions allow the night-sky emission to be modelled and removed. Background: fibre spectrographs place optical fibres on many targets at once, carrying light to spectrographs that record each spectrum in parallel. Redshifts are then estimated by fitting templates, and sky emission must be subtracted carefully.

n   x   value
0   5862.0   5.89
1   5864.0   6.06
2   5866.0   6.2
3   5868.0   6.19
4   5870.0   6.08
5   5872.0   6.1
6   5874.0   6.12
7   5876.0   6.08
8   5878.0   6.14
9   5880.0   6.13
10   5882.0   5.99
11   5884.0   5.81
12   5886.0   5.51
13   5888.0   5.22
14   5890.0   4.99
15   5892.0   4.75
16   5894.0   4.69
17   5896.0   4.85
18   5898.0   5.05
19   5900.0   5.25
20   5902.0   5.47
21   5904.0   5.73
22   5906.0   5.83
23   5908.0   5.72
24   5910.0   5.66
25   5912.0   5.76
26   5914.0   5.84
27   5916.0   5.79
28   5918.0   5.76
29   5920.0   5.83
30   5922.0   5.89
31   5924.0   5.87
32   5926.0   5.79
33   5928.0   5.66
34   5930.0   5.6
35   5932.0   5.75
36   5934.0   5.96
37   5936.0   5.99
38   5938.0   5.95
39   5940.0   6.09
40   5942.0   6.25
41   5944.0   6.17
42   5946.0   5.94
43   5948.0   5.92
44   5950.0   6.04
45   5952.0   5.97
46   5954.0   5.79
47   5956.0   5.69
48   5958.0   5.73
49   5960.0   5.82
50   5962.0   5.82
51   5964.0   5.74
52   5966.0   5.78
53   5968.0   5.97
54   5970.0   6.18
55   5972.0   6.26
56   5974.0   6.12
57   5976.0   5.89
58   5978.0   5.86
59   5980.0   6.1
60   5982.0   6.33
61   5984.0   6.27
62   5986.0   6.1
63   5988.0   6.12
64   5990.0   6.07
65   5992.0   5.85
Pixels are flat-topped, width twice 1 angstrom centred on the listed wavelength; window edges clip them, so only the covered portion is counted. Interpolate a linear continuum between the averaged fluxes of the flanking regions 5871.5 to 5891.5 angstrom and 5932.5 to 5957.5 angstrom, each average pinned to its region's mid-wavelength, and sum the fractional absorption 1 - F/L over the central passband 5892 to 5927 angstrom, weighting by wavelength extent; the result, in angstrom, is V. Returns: 1.86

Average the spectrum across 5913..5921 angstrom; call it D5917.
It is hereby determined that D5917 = 5.8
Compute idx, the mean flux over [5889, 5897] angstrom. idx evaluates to 4.82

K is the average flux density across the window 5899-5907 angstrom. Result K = 5.57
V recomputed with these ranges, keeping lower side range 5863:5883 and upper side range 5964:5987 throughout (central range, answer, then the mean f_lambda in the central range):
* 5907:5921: 0.7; 5.77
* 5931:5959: 0.6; 5.95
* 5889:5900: 2.2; 4.9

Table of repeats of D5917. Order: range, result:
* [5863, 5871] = 6.13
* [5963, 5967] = 5.76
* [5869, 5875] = 6.1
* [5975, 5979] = 5.88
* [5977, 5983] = 6.1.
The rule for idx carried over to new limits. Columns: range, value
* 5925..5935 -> 5.75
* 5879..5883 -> 6.06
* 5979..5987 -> 6.2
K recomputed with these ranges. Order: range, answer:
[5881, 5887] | 5.77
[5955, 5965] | 5.76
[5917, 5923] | 5.83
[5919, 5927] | 5.84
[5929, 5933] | 5.67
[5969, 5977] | 6.11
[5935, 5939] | 5.97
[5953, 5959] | 5.74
